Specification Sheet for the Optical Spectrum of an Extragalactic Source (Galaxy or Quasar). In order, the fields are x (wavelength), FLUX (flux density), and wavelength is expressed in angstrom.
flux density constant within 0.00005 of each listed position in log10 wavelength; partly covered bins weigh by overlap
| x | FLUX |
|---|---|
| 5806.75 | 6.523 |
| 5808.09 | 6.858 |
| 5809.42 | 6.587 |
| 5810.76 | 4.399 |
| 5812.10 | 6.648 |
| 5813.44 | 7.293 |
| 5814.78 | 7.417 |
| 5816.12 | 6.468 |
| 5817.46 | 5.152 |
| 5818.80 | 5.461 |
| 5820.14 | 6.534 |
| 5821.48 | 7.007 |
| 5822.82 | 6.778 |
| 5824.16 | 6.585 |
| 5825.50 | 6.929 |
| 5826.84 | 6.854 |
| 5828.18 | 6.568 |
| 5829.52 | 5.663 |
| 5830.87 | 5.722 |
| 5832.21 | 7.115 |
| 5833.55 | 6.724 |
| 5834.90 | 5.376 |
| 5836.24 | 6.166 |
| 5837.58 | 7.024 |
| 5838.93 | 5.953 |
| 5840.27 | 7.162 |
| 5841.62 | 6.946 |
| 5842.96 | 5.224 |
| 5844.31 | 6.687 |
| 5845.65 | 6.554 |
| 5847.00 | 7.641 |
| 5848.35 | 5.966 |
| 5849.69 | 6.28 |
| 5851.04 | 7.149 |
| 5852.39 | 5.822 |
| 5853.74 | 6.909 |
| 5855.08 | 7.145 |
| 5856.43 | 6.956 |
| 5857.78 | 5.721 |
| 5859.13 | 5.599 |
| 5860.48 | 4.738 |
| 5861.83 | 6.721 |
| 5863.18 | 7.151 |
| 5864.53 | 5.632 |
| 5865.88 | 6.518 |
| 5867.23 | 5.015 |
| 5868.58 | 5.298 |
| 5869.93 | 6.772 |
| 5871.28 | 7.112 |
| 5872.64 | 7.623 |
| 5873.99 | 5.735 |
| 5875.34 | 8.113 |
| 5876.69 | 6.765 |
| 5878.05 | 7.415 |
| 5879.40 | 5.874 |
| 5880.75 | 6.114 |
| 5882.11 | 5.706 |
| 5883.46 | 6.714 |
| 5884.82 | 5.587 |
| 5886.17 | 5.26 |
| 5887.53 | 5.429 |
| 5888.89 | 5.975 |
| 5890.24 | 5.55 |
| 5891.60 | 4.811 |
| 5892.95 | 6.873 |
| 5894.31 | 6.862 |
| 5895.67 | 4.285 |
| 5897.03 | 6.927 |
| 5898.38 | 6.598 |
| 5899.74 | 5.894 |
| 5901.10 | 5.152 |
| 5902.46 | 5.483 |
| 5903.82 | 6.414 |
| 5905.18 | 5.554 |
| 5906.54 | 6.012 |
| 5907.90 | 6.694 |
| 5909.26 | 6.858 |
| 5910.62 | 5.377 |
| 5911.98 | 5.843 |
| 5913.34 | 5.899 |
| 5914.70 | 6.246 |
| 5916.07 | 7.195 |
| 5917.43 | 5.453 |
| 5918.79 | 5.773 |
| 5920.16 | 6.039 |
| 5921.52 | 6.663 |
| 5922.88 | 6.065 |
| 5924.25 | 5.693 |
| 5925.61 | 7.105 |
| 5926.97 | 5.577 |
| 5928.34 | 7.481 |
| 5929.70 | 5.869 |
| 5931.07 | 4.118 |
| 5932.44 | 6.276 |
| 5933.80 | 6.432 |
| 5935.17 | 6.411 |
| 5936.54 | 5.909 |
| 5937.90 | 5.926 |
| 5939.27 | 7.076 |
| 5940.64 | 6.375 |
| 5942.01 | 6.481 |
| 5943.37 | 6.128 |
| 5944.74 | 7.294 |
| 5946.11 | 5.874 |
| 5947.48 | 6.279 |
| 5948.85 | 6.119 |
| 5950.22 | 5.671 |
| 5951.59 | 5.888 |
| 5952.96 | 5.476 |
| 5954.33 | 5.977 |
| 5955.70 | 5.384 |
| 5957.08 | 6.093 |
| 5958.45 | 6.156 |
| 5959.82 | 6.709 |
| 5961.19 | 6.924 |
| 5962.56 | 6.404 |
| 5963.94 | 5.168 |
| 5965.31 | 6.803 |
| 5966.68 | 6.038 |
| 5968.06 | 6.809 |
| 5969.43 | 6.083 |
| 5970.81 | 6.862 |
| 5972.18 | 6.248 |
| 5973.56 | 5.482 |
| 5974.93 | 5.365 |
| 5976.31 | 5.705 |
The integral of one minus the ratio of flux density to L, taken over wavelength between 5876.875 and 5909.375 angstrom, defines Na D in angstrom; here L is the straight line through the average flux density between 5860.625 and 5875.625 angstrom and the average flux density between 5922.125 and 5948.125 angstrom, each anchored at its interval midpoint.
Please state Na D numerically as 1.8 angstrom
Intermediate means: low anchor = 6.41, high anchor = 6.23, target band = 6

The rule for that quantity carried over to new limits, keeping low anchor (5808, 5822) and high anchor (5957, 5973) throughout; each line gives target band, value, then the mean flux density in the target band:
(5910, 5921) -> 0.62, 5.99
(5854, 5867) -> 0.23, 6.22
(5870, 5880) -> -0.96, 6.94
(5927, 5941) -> 0.44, 6.15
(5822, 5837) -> -0.22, 6.42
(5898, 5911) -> 0.70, 6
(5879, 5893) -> 1.28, 5.76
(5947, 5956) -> 0.74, 5.84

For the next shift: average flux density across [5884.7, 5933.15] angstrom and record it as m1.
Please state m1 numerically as 5.97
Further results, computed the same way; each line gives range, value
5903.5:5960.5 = 6.14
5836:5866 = 6.42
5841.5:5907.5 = 6.21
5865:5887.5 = 6.32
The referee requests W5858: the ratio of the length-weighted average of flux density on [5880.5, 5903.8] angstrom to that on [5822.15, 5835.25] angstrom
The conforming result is 0.91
